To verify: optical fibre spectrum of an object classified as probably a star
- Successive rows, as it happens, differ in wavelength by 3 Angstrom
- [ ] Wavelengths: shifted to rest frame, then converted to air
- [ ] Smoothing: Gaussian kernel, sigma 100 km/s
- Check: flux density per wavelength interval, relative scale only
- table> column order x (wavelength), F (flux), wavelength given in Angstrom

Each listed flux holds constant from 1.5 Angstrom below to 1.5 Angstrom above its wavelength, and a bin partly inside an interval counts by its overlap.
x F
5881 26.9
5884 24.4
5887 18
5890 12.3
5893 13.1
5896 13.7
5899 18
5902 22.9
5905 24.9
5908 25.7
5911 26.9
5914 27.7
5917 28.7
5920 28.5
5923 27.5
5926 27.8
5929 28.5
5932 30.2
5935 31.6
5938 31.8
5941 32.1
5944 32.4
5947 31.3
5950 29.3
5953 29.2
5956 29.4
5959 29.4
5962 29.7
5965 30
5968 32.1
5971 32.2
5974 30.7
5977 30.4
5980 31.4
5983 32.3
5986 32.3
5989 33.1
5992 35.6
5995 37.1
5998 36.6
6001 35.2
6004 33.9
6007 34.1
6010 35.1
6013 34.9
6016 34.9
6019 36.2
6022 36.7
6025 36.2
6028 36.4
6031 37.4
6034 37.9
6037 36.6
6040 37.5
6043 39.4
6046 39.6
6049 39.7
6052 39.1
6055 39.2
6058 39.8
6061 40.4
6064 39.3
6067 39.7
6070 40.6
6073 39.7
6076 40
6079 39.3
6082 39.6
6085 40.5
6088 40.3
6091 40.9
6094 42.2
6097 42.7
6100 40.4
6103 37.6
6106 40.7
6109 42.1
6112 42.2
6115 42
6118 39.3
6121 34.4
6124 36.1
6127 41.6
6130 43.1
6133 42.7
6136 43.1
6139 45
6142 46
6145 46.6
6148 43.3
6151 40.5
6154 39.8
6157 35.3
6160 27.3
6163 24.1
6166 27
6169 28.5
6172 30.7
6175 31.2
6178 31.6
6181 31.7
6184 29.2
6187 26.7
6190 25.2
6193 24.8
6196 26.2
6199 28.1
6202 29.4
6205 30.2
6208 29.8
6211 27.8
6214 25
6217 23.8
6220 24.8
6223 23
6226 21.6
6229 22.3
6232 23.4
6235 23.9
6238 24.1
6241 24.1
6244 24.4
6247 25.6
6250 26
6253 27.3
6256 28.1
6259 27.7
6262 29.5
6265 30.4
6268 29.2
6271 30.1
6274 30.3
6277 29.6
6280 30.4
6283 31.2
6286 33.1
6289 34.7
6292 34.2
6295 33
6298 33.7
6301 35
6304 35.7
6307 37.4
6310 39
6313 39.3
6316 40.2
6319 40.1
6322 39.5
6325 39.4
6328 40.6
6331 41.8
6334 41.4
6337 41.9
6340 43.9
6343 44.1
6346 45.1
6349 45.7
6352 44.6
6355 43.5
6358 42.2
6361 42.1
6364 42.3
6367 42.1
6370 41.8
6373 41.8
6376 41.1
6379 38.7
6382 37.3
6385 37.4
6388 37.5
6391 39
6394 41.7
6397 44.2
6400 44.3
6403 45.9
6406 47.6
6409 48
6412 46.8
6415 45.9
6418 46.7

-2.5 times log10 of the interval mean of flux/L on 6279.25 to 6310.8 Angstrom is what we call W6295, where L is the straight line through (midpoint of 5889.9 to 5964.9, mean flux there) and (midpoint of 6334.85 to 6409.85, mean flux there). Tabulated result 0.16 mag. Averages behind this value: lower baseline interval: 26.8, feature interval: 34.3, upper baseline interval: 42.5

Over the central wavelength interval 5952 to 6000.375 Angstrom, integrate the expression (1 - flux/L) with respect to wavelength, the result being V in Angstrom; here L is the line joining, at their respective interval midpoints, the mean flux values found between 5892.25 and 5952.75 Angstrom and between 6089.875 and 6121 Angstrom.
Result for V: -1.7 Angstrom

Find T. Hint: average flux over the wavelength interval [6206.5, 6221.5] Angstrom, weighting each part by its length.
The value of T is 26.2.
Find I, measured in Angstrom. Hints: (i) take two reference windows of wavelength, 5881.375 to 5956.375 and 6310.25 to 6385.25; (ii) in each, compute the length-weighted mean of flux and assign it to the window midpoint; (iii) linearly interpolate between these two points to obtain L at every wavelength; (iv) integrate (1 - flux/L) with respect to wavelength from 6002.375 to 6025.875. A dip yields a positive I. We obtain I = -4.8 Angstrom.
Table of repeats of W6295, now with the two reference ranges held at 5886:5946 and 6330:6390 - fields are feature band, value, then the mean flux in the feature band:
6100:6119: -0.25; 40.7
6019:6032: -0.24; 36.6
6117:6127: -0.13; 37.2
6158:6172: 0.25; 27.5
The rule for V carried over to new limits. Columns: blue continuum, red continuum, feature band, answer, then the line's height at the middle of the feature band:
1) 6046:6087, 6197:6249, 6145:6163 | -2.9 Angstrom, 31.7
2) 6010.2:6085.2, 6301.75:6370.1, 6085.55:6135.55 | -2.0 Angstrom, 39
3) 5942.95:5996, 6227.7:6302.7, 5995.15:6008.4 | -1.7 Angstrom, 31.2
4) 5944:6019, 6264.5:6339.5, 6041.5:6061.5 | -3.8 Angstrom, 33.3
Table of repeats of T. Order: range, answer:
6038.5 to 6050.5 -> 39.1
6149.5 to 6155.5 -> 40.1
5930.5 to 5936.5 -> 30.9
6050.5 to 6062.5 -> 39.6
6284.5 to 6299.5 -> 33.7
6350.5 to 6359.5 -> 43.4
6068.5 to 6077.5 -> 40.1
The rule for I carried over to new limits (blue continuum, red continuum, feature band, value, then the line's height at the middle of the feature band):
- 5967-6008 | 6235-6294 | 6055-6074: -4.6 Angstrom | 32.1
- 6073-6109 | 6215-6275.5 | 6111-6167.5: -4.6 Angstrom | 35.9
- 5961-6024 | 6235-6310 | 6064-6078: -3.1 Angstrom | 32.7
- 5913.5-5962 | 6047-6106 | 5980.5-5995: 0.0 Angstrom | 33.5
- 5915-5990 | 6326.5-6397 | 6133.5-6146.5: -3.4 Angstrom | 35.6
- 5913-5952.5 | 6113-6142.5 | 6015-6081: -3.5 Angstrom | 36.5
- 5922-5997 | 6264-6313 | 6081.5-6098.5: -4.9 Angstrom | 32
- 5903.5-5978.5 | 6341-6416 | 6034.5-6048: -2.4 Angstrom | 32.6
